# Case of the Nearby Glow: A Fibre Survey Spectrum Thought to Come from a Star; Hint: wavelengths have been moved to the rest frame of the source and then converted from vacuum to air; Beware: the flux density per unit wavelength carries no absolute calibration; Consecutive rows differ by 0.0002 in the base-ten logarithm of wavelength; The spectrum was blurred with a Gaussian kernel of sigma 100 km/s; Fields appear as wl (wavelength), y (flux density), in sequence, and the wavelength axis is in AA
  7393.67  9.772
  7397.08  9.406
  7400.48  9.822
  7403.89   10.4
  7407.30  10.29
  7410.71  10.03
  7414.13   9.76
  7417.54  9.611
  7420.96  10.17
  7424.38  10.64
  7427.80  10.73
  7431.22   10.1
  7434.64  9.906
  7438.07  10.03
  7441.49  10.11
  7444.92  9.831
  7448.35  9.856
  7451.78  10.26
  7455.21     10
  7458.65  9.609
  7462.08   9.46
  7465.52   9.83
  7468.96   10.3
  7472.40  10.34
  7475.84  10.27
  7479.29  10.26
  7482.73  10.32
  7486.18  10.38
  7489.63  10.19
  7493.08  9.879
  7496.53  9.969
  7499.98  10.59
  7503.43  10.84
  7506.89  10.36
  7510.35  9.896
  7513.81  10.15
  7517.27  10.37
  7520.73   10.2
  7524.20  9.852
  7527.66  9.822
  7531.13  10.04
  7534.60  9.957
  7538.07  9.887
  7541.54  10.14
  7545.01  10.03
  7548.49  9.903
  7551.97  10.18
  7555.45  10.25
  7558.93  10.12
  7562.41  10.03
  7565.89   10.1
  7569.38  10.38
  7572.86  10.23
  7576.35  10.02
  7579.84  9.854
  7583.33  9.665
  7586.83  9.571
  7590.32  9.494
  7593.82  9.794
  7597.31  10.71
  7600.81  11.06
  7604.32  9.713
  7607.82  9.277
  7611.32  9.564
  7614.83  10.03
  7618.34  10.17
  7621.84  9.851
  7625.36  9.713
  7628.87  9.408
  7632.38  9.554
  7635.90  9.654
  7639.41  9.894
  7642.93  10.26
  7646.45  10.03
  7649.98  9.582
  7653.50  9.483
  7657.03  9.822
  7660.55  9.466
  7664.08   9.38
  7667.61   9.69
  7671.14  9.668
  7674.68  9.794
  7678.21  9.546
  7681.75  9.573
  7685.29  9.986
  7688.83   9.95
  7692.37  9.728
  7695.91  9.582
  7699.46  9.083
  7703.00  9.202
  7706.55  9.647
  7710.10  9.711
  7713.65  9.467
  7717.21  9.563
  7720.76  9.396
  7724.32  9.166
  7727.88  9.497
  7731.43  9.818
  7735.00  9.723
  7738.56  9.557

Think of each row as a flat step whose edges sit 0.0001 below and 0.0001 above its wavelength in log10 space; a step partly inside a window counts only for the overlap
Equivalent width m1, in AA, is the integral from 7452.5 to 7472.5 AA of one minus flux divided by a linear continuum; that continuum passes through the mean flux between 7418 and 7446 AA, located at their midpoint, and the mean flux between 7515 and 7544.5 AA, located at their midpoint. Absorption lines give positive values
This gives 0.4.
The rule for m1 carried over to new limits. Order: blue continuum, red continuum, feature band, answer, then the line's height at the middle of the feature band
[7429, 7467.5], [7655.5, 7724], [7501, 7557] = -1.8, 9.81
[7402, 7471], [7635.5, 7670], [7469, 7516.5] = -1.5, 9.96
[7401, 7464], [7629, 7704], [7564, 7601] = -0.9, 9.8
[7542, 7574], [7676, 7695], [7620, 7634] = 0.4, 9.93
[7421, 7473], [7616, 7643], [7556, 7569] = -0.3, 9.89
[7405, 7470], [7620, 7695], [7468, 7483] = -0.5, 9.97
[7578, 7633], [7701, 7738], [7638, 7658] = -0.2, 9.72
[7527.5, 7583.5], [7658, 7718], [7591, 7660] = -0.3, 9.81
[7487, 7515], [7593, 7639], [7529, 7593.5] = 0.4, 10.1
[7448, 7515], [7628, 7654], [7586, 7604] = -0.5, 9.87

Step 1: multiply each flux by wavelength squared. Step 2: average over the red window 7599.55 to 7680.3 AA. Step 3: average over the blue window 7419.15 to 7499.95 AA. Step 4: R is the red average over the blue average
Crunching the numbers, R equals 1.01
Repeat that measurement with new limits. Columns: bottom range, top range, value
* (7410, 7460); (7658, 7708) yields 1.02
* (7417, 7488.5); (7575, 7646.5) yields 1.02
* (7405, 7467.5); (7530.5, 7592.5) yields 1.03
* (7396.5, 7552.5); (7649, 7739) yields 1.01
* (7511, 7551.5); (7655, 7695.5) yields 1.00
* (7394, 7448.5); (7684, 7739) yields 1.03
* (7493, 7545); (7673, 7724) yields 0.99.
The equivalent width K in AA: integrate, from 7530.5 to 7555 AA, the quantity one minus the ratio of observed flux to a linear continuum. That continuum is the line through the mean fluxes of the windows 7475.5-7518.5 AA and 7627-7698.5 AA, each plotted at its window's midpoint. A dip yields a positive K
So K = 0.2 AA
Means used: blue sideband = 10.3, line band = 10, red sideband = 9.7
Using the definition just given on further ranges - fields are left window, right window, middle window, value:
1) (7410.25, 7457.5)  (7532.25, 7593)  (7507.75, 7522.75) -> -0.2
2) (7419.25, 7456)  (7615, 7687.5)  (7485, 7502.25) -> -0.3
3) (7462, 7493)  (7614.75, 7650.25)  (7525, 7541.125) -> 0.2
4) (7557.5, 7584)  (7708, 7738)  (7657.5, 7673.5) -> 0.3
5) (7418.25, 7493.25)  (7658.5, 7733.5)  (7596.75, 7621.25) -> -0.7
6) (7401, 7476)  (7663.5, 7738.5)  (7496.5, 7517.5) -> -0.8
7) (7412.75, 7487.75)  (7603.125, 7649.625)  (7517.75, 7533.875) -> -0.1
